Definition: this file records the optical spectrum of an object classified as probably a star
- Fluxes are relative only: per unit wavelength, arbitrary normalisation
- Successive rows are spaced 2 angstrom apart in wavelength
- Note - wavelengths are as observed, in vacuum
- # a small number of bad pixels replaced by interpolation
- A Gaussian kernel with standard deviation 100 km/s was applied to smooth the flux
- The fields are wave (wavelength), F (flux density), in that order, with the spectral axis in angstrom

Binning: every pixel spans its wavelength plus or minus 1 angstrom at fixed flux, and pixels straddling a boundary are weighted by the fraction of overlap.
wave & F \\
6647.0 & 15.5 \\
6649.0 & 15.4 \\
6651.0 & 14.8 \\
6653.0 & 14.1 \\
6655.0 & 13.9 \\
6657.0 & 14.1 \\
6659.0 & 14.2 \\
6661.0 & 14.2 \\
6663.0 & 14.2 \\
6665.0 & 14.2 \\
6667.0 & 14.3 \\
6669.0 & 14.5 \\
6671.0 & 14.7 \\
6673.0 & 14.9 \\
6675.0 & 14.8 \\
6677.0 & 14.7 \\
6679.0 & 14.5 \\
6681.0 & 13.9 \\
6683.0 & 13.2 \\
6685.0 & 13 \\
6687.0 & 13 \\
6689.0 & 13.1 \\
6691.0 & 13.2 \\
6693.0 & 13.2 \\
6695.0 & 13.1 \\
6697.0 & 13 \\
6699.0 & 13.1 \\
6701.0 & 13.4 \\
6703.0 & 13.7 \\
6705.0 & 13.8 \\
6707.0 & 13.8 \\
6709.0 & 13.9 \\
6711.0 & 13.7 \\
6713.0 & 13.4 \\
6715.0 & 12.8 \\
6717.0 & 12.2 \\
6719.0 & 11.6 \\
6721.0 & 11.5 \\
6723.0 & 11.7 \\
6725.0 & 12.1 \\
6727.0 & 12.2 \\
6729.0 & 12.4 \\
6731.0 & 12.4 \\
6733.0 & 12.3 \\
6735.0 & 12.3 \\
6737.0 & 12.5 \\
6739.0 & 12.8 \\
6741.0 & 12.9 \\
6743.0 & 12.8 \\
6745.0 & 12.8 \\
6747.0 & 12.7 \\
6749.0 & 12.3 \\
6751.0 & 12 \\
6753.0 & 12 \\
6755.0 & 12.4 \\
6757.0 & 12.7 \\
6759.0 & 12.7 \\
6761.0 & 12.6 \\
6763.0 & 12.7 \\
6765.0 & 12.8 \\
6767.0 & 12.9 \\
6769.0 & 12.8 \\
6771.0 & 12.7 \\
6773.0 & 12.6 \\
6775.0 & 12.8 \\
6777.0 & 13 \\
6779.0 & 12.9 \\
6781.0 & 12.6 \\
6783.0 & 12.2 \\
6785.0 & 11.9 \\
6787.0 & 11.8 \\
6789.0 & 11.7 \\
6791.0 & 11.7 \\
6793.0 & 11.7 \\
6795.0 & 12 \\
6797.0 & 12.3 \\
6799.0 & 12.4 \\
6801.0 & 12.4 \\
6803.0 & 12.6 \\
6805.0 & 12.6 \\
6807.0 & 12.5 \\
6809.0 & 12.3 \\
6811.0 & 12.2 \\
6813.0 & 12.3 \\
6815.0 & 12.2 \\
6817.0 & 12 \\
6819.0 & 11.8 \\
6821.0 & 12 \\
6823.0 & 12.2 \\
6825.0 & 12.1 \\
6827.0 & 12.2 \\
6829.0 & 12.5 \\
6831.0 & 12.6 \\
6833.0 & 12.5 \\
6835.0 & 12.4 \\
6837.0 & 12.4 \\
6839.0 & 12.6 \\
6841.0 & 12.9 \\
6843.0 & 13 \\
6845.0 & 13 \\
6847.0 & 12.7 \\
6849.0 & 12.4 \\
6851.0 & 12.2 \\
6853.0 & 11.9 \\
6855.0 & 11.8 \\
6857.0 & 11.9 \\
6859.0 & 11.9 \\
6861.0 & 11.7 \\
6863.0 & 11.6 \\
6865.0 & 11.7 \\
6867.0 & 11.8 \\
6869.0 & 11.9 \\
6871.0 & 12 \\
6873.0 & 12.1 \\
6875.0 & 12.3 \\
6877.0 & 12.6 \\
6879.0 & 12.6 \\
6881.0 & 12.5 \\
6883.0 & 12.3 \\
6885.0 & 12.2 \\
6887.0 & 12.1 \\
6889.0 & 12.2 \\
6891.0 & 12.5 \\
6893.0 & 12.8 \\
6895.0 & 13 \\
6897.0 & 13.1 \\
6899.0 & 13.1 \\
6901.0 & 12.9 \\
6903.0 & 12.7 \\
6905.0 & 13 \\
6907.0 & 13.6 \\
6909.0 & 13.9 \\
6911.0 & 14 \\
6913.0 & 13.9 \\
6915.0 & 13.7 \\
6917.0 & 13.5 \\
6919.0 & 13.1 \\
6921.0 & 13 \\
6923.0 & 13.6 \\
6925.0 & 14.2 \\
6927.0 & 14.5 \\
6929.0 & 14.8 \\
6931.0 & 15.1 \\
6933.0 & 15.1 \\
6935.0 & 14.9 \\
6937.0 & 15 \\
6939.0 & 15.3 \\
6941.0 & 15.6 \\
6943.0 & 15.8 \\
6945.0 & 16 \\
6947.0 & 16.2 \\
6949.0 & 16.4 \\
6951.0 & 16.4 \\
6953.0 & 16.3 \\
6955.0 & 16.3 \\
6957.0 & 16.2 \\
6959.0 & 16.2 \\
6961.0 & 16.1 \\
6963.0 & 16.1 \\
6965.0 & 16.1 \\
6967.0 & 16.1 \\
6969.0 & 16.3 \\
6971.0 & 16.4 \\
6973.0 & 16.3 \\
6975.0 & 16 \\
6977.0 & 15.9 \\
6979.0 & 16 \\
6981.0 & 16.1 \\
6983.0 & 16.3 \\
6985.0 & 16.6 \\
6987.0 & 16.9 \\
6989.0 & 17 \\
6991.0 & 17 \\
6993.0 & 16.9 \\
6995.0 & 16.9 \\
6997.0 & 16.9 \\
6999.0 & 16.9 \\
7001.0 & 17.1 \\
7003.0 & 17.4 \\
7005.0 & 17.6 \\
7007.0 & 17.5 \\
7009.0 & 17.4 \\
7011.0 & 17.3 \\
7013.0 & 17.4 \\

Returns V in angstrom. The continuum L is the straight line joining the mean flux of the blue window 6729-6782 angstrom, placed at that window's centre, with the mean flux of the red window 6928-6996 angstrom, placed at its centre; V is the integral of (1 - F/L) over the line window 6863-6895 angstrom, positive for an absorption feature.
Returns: 5.3 angstrom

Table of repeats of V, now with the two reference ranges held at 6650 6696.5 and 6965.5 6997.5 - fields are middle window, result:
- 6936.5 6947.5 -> 0.33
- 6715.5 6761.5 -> 6.85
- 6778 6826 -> 9.06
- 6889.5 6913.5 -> 4.02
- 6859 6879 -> 4.58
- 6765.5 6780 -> 1.93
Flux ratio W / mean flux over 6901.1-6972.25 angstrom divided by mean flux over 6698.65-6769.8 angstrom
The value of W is 1.2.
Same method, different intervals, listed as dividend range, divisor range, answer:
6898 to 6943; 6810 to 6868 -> 1.15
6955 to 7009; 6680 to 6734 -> 1.28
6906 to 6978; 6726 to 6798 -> 1.22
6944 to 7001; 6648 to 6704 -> 1.18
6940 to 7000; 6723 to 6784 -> 1.30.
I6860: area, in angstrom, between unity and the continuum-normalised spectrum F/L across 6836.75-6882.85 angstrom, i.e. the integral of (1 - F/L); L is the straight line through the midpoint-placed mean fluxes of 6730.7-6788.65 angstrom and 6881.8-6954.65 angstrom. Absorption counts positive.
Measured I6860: 4.3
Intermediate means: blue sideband 12.5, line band 12.2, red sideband 14.1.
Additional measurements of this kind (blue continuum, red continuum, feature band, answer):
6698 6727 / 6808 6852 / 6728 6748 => 0.29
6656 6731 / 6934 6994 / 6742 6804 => 7.80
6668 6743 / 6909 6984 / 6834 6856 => 2.97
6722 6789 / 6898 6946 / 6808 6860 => 3.81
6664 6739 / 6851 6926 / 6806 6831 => 1.30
